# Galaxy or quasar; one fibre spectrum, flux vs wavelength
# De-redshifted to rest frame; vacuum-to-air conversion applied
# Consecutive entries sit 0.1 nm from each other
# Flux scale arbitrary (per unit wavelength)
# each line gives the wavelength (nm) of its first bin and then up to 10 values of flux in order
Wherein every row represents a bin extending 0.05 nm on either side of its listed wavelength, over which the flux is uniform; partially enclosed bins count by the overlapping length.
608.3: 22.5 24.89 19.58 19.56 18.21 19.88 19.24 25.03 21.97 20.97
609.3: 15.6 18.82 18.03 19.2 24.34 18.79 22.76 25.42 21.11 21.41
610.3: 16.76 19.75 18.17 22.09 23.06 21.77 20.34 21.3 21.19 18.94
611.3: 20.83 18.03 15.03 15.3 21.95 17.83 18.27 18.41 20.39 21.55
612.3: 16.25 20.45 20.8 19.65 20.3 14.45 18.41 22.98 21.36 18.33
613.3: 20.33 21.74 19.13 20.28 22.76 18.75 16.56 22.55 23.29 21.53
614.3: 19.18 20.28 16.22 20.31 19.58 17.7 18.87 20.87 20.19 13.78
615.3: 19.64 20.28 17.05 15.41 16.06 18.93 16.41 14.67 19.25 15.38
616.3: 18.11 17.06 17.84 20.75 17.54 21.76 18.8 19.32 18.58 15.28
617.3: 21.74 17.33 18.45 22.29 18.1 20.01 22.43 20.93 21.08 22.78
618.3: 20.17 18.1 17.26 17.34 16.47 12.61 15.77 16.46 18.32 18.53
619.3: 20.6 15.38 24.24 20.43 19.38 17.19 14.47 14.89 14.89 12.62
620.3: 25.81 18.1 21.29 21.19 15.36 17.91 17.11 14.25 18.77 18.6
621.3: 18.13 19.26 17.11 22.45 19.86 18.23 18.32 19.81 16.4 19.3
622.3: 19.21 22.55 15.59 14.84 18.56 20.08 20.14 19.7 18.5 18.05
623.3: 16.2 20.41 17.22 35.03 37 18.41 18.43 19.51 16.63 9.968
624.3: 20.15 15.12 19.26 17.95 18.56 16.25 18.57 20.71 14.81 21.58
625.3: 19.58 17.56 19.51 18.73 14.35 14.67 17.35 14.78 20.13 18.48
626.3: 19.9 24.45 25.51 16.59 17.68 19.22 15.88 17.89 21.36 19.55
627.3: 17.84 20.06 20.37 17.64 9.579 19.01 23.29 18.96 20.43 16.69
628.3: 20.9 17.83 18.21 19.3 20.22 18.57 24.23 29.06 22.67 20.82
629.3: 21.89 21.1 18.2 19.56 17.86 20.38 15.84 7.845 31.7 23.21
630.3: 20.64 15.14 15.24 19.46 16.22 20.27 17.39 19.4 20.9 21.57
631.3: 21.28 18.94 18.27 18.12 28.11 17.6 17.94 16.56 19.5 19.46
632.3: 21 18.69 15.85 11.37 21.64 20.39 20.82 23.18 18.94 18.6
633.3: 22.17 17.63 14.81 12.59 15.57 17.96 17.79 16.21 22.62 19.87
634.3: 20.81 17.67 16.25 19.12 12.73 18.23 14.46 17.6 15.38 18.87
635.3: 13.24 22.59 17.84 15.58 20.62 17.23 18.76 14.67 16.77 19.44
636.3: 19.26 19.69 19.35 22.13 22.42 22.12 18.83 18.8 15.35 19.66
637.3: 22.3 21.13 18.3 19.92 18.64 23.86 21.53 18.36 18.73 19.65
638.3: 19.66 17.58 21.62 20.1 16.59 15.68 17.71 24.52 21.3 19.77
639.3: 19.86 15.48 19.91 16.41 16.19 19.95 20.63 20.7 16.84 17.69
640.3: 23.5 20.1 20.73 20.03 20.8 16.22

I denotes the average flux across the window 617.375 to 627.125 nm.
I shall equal 18.8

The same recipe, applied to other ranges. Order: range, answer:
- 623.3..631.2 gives 19.3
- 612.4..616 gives 19.2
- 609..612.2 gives 20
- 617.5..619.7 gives 19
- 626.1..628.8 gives 19.1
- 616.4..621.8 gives 18.6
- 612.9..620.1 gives 18.8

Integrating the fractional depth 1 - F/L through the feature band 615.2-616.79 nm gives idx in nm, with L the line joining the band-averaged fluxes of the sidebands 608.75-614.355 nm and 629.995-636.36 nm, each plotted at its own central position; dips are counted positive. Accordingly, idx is 0.171 nm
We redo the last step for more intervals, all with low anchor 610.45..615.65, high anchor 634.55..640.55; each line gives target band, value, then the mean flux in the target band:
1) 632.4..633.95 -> 0.086 nm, 18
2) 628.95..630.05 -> -0.026 nm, 19.6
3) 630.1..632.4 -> -0.067 nm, 19.6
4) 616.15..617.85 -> 0.059 nm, 18.7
